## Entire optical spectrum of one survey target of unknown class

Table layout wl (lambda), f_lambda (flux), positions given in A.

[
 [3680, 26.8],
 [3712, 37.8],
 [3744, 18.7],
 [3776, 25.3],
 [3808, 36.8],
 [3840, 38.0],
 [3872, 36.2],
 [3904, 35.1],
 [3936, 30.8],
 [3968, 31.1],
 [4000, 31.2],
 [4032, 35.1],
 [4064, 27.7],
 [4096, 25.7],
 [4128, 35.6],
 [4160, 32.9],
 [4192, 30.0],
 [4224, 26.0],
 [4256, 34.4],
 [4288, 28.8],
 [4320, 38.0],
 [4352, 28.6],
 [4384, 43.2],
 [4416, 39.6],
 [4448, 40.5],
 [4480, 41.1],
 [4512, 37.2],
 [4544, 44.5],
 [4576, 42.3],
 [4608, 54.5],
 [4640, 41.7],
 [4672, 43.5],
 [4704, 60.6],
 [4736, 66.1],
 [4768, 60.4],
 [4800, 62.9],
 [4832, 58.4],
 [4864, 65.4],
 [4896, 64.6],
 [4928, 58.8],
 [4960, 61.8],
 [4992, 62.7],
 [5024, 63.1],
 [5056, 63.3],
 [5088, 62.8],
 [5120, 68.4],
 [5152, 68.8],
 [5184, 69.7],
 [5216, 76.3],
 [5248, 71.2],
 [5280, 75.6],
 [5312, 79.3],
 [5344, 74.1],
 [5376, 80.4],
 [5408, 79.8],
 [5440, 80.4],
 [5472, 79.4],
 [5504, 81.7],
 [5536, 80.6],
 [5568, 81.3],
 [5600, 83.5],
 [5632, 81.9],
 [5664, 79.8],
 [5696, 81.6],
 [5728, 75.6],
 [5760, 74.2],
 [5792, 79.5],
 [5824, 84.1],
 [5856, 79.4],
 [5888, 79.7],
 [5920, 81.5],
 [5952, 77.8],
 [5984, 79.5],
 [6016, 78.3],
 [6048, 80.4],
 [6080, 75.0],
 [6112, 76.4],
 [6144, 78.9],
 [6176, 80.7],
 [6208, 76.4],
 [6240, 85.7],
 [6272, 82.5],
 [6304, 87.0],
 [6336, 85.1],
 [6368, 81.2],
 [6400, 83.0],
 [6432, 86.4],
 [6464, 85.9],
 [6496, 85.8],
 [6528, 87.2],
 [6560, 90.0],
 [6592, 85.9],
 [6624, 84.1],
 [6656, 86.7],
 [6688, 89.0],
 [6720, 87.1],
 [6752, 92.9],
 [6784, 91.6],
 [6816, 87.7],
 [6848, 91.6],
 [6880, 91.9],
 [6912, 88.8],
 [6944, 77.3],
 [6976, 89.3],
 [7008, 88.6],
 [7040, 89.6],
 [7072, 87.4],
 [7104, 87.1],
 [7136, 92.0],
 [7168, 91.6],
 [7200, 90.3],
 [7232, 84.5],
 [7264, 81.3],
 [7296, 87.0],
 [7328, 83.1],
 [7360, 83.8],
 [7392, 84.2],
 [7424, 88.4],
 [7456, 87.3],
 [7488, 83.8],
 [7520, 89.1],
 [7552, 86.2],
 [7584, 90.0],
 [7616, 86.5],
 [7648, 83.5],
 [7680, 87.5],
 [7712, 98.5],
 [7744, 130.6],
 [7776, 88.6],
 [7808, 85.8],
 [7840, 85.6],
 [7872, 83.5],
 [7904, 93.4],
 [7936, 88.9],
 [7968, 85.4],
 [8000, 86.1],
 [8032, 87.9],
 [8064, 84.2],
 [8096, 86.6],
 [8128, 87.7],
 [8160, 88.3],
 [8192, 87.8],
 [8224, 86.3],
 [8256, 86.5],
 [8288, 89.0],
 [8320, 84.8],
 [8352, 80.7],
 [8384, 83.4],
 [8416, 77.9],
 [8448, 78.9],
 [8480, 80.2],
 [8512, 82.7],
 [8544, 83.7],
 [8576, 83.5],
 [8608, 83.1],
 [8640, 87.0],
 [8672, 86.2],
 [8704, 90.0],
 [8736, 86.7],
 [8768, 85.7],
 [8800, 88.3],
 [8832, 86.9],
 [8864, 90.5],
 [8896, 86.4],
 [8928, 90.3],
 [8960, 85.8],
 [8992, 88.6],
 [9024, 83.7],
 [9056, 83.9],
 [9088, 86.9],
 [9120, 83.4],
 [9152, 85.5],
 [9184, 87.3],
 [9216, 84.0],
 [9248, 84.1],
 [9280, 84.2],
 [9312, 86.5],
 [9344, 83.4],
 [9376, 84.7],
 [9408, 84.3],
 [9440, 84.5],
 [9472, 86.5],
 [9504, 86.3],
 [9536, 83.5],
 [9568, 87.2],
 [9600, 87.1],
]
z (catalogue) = 0.18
